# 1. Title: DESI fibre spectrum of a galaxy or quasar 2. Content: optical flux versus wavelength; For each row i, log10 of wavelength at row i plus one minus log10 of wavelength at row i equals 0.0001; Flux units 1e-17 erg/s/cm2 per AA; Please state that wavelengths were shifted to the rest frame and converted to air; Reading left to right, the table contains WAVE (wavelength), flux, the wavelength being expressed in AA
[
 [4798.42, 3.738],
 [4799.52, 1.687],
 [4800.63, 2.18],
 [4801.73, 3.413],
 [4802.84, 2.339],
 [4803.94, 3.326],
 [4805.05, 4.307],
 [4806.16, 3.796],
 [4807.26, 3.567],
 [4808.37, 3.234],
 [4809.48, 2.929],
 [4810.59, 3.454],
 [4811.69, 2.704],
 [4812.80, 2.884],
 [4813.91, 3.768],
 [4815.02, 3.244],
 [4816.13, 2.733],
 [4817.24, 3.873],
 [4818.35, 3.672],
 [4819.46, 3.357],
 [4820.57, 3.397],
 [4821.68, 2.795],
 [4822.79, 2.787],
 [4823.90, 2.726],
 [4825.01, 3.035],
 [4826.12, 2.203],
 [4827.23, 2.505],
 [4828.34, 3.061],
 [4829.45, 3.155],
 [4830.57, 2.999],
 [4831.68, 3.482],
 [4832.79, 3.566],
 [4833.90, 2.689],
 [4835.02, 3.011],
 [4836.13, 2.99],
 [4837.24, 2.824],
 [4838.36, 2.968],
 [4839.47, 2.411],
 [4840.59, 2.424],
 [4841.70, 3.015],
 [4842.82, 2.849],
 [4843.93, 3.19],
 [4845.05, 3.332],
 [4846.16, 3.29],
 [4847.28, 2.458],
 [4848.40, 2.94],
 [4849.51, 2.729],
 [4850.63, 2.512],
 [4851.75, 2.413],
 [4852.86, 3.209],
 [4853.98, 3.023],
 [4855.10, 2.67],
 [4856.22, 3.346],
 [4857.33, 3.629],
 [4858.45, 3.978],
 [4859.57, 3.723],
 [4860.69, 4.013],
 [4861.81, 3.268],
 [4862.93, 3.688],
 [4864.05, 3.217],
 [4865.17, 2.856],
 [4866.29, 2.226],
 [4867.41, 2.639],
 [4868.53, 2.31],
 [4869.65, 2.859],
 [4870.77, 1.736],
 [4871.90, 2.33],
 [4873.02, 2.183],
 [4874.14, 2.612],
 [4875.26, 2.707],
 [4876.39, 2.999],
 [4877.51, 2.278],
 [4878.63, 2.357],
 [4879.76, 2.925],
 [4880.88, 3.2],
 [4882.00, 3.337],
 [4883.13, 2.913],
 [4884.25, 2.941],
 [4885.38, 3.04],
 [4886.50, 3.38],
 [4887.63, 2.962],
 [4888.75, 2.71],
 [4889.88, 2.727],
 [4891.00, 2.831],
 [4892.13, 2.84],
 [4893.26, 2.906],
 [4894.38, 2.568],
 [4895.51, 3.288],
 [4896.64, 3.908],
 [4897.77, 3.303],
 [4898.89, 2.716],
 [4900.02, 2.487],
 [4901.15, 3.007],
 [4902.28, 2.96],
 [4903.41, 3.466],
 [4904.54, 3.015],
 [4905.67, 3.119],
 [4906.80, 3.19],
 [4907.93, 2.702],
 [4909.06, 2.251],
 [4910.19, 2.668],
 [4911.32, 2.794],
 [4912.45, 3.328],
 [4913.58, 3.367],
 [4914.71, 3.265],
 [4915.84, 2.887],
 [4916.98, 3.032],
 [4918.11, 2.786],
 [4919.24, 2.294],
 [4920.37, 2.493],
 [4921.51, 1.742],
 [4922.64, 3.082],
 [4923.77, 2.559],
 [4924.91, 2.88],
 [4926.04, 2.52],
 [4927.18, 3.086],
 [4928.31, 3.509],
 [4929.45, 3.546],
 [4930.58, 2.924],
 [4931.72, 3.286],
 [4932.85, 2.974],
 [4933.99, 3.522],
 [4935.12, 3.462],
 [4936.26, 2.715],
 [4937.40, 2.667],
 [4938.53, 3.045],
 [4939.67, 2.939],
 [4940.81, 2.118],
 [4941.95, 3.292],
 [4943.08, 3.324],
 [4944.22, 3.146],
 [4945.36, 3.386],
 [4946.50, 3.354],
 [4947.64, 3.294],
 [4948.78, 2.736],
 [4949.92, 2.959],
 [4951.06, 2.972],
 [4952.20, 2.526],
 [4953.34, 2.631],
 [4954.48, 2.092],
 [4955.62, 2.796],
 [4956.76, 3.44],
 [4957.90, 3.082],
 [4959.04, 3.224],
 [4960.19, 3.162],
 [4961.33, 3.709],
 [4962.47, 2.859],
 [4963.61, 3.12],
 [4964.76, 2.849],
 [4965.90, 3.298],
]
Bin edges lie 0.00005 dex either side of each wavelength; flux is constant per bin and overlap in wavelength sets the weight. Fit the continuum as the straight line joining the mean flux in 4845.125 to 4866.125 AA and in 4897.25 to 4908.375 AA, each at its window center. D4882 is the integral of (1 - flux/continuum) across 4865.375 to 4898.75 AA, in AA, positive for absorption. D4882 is 2.9 AA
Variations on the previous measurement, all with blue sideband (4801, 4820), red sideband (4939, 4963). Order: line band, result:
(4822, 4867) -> 3.22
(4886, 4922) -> 2.33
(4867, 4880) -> 2.84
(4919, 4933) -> 0.96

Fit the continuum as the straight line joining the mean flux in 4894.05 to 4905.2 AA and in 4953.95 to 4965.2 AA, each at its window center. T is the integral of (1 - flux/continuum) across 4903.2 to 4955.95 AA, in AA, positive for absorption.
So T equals 2.3 AA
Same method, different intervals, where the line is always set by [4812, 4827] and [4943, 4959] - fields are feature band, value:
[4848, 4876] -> 1.32 AA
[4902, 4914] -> 0.13 AA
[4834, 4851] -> 1.16 AA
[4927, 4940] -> -0.65 AA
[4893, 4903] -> 0.00 AA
